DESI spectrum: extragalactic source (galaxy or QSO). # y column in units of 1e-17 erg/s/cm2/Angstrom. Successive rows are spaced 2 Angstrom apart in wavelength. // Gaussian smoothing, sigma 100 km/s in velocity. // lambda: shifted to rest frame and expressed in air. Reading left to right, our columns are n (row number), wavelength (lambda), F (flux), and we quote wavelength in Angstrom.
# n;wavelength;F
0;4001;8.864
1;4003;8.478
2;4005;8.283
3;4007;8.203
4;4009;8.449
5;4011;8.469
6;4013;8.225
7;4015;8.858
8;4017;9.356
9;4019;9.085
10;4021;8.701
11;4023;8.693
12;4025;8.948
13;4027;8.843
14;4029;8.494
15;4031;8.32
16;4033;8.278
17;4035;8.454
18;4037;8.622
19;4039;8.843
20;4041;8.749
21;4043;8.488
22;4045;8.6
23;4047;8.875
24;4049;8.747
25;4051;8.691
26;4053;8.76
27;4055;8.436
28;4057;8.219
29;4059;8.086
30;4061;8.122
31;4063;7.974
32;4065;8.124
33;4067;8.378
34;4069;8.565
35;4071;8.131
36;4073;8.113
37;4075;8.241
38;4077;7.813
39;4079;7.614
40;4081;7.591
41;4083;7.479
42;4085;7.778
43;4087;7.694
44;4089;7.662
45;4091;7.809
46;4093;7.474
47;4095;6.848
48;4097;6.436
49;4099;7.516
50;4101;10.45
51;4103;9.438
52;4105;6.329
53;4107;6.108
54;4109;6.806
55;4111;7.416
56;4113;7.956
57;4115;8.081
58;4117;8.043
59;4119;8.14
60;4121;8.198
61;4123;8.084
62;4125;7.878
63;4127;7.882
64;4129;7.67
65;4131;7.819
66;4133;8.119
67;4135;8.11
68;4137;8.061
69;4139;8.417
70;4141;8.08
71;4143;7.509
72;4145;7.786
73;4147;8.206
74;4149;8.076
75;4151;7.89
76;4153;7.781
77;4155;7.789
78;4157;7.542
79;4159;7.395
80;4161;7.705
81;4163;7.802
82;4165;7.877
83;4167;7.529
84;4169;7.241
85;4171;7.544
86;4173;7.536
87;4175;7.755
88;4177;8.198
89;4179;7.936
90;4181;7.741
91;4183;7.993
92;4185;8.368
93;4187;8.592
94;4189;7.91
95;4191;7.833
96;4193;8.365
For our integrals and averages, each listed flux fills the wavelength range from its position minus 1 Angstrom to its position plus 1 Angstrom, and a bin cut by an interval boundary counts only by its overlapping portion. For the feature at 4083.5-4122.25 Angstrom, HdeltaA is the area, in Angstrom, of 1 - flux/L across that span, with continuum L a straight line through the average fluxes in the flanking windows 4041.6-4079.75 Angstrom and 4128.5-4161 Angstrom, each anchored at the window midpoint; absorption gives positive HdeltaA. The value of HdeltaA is 2.0 Angstrom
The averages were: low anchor 8.32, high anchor 7.89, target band 7.69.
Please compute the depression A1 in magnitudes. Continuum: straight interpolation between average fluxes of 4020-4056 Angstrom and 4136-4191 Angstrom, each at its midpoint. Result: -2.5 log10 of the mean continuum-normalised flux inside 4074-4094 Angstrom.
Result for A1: 0.087 mag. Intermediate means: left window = 8.64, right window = 7.86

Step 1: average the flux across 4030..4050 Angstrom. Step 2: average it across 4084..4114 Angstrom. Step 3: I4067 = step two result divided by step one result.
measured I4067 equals 0.88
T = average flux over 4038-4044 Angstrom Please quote 8.69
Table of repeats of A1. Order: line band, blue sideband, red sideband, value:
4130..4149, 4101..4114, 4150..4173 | -0.06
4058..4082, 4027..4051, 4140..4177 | 0.04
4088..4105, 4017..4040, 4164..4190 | 0.06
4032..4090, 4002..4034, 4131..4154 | 0.02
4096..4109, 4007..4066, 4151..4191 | 0.08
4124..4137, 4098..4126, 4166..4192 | -0.01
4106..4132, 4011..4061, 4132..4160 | 0.05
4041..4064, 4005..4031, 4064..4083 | -0.03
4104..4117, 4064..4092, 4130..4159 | 0.11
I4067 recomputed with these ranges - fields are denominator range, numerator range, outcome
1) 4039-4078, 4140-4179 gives 0.92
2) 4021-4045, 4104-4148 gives 0.90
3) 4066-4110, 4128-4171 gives 1.01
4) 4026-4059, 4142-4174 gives 0.90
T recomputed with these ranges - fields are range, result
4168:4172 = 7.39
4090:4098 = 7.14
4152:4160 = 7.63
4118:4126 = 8.07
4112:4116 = 8.02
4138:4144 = 8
